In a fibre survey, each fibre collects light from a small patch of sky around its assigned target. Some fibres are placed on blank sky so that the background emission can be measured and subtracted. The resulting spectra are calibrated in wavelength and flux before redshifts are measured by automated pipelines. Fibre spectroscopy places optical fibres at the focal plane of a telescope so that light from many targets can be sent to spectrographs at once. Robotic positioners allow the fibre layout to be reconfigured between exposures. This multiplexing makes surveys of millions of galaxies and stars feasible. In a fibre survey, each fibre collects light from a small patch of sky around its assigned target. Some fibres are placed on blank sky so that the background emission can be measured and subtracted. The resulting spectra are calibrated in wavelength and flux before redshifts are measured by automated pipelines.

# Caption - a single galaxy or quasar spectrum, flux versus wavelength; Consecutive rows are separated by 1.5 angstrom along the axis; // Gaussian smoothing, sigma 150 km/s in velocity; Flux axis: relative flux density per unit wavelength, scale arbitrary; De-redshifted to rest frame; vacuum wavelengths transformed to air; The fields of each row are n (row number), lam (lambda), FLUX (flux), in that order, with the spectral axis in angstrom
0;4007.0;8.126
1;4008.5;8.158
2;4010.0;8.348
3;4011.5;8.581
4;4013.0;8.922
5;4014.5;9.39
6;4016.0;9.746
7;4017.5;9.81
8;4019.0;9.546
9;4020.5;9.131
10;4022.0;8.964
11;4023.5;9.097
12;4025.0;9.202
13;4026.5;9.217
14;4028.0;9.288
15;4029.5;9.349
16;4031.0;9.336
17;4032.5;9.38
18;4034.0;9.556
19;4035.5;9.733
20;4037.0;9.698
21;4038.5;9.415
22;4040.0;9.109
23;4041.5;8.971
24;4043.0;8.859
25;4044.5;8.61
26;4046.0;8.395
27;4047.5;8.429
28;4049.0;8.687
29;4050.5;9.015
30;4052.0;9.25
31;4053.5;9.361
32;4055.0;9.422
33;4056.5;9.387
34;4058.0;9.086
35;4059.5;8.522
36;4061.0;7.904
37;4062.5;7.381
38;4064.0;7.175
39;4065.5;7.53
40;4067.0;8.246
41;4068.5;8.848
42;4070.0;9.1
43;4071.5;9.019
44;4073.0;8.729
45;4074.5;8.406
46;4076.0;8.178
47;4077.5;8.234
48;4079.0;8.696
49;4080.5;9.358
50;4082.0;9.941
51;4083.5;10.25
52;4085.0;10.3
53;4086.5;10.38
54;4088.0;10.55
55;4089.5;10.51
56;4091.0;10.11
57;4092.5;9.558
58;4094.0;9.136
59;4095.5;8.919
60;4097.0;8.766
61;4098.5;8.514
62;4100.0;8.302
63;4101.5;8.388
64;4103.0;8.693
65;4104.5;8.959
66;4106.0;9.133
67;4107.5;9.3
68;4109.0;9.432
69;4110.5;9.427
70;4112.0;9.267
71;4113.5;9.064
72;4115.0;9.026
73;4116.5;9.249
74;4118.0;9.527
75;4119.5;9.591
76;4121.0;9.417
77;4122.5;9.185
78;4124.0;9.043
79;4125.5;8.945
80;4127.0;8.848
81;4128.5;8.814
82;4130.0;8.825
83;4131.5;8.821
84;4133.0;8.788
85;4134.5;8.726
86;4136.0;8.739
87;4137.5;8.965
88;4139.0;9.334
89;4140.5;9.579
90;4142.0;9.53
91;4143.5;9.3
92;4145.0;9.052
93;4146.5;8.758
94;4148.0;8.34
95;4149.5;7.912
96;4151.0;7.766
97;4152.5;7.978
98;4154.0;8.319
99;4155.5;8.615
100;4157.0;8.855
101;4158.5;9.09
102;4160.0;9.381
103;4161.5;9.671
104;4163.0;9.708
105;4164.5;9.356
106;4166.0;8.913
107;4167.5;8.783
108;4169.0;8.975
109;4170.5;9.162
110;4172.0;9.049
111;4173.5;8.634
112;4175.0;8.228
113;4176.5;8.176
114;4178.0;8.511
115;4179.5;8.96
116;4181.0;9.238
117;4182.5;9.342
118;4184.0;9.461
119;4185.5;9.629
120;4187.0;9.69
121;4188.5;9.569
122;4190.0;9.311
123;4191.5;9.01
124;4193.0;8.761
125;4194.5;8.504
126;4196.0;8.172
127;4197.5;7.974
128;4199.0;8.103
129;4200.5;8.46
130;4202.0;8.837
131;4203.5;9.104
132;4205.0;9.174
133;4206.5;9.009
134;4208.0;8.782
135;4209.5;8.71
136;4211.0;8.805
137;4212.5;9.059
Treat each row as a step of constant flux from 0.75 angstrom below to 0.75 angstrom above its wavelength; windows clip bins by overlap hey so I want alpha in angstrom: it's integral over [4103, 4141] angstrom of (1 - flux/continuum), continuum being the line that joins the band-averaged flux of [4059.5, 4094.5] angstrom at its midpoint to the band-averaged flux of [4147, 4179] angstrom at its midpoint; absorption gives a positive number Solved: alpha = -1.0 angstrom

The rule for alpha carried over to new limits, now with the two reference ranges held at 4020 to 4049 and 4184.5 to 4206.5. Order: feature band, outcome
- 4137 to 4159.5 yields 0.5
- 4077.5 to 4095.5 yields -1.4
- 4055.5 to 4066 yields 1.0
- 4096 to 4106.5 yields 0.4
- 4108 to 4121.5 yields -0.5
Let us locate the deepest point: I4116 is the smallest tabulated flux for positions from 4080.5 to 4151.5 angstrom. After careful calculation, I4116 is 7.766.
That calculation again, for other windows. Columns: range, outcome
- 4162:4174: 8.634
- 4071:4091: 8.178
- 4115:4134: 8.788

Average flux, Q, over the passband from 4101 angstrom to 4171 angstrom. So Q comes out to 8.99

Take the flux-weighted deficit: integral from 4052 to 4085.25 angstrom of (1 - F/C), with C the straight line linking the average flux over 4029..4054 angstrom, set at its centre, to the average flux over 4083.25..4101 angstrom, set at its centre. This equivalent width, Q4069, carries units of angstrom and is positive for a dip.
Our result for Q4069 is 2.1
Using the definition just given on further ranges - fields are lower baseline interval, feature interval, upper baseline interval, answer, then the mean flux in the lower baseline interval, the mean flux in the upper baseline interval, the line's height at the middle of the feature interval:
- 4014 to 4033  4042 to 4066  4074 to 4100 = 2.00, 9.34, 9.38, 9.36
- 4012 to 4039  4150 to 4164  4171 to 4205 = 0.22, 9.37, 8.86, 8.96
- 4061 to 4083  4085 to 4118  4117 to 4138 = -2.00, 8.49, 9.02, 8.77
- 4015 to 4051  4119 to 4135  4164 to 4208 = 0.03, 9.19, 8.9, 9.01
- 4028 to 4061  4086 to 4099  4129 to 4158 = -0.99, 9.1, 8.75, 8.93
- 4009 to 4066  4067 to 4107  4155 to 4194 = -0.73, 8.97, 9.08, 9.01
